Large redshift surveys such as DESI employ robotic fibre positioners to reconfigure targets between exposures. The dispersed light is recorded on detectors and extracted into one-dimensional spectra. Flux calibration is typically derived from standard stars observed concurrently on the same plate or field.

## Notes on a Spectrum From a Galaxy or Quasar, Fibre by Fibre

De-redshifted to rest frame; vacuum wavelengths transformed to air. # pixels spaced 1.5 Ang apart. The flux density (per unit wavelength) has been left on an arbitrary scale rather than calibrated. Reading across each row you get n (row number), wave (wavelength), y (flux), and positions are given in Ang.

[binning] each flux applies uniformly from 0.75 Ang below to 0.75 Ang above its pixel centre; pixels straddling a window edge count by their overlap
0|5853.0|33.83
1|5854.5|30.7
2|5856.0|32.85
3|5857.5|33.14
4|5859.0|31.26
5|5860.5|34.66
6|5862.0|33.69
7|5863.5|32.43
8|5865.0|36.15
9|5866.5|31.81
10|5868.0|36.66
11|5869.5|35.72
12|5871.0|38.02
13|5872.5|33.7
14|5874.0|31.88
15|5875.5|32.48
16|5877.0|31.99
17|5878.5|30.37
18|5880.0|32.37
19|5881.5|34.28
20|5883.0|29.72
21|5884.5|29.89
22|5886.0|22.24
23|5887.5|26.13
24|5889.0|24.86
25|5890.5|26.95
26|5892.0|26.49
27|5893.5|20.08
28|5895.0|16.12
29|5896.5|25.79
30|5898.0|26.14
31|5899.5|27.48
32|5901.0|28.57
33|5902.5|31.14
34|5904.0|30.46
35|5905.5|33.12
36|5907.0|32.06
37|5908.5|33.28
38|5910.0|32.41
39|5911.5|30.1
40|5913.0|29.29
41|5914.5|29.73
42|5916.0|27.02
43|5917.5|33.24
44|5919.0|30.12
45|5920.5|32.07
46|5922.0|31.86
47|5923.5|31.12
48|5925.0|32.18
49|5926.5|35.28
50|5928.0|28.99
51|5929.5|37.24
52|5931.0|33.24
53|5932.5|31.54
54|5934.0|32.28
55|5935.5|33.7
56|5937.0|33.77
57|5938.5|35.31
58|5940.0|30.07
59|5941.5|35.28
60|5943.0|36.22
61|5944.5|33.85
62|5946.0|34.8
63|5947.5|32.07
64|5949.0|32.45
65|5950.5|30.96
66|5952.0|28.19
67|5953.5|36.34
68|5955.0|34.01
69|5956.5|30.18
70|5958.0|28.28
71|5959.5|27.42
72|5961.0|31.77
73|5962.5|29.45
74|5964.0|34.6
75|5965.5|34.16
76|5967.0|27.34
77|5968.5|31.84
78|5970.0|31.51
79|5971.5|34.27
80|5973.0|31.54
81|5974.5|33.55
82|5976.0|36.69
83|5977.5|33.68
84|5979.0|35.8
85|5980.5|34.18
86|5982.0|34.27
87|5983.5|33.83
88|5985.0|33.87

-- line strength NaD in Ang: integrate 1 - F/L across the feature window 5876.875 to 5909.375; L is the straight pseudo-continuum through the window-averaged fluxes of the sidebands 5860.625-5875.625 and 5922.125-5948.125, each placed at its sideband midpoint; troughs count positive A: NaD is 5.6 Ang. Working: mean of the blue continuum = 34.3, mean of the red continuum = 33.3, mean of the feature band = 28.1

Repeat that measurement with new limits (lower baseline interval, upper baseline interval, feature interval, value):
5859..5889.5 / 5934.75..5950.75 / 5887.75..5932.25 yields 4.51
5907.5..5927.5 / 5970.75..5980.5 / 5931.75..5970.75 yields 0.94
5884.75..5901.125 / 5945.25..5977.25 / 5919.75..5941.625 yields -3.17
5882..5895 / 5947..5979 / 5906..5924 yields -2.15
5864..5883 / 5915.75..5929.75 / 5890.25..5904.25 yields 3.01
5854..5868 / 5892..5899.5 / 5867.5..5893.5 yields -2.68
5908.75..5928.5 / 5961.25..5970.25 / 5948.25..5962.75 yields 0.21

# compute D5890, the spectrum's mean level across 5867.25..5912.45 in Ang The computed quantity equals 29.7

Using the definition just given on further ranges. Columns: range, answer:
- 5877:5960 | 30.5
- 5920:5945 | 33.2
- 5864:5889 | 31.9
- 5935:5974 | 32.3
